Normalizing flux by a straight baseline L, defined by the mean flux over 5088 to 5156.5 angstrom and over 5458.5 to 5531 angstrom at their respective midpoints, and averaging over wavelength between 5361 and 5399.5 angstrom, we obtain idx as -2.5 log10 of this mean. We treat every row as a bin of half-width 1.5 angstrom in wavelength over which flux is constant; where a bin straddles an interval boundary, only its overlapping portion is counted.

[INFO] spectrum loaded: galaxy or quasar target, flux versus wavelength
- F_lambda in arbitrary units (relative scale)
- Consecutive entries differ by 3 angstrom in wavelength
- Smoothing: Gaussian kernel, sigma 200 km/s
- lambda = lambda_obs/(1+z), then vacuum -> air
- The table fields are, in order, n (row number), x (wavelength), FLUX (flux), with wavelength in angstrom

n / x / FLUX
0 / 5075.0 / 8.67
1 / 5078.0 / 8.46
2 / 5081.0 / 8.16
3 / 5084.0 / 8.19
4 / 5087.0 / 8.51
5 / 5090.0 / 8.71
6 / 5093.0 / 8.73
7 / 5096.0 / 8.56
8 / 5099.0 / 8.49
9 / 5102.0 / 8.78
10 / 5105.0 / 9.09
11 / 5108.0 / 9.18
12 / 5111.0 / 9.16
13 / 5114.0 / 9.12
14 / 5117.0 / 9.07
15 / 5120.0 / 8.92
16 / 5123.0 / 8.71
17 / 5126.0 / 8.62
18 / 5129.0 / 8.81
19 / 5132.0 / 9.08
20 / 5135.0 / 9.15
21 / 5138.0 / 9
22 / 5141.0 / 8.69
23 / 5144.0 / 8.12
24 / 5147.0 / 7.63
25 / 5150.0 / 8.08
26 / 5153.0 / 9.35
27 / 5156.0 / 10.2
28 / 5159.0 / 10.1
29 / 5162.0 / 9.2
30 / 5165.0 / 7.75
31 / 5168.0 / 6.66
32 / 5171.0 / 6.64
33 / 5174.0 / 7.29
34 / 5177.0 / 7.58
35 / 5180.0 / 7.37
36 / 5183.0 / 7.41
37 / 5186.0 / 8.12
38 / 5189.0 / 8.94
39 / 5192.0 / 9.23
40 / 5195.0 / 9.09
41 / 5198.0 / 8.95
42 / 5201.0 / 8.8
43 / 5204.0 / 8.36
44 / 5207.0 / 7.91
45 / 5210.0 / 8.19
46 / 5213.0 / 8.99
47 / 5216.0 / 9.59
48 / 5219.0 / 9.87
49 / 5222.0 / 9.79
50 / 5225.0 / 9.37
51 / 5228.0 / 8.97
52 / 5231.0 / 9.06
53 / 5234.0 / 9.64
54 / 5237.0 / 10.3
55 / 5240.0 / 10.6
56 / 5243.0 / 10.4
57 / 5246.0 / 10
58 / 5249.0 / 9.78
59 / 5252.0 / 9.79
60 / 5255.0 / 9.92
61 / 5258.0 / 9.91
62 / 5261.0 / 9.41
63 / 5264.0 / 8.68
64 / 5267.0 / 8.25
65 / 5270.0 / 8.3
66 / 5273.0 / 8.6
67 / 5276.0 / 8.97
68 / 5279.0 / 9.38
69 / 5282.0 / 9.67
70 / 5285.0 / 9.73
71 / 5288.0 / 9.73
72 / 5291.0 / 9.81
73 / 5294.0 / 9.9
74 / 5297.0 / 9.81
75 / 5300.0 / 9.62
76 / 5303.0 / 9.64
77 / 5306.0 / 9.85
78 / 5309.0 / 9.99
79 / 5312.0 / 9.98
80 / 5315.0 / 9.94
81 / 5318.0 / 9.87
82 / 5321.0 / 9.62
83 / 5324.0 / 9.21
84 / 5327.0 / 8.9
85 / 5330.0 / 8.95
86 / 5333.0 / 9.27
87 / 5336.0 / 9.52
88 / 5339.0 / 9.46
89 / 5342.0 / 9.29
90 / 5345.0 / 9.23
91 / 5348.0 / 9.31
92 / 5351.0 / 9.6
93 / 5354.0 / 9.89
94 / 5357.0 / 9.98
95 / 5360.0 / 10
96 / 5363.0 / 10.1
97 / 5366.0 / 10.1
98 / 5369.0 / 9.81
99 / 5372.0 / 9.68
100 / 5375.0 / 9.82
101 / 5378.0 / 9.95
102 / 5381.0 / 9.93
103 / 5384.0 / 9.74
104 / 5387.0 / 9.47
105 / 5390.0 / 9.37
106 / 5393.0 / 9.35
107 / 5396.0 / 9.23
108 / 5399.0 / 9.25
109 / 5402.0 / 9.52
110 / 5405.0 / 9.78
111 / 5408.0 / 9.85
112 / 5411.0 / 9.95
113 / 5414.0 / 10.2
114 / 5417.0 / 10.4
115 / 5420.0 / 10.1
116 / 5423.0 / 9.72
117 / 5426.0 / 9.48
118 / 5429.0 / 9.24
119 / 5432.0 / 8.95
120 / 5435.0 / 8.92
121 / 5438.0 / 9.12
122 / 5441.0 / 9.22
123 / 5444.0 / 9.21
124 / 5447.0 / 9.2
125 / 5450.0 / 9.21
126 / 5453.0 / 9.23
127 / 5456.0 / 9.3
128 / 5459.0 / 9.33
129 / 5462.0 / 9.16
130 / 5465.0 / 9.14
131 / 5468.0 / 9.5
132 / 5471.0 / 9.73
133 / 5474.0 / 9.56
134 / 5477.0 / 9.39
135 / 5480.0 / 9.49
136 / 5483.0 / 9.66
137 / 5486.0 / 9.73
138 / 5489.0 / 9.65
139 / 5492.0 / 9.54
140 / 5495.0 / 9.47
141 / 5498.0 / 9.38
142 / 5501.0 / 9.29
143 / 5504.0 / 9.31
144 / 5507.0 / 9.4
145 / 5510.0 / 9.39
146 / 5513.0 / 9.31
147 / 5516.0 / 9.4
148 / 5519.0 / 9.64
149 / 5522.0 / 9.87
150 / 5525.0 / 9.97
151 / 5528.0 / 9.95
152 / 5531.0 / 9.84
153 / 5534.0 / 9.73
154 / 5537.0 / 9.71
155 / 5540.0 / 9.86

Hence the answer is -0.04 mag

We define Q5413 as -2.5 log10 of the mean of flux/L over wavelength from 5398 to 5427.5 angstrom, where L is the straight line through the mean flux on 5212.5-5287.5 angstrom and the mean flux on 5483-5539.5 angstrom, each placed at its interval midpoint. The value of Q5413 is -0.03 mag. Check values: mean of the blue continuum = 9.49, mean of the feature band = 9.83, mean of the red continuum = 9.59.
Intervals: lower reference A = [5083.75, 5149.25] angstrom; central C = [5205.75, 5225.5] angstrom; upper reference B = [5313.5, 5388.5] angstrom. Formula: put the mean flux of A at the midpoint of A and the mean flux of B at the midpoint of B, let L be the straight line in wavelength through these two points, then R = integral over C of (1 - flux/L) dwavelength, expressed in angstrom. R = 0.0 angstrom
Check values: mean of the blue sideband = 8.74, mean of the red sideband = 9.63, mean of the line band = 9.1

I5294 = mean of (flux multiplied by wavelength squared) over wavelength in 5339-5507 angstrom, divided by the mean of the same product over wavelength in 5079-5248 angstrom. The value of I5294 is 1.20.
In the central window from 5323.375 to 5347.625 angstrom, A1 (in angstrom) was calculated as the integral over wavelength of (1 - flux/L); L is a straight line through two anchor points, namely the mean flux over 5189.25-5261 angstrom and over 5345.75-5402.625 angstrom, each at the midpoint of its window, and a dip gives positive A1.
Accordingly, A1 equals 1.0 angstrom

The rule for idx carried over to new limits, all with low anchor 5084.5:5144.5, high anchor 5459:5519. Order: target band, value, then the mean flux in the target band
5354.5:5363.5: -0.09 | 10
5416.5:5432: -0.04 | 9.67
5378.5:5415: -0.04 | 9.64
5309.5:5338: -0.04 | 9.49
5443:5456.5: 0.02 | 9.23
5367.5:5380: -0.06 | 9.82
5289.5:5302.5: -0.07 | 9.77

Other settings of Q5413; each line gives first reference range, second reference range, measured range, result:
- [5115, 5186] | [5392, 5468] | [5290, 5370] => -0.07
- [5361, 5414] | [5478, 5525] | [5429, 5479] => 0.04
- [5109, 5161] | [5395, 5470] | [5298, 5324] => -0.06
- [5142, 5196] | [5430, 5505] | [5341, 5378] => -0.09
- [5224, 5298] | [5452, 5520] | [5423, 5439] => 0.03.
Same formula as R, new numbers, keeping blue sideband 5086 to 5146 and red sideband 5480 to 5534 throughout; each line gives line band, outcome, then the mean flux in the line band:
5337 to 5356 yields -0.4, 9.48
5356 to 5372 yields -1.2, 9.97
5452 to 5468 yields 0.4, 9.26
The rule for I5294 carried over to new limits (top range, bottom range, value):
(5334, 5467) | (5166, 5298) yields 1.13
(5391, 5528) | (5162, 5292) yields 1.16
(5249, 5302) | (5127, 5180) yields 1.17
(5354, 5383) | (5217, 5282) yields 1.09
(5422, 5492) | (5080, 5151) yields 1.22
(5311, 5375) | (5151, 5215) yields 1.22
